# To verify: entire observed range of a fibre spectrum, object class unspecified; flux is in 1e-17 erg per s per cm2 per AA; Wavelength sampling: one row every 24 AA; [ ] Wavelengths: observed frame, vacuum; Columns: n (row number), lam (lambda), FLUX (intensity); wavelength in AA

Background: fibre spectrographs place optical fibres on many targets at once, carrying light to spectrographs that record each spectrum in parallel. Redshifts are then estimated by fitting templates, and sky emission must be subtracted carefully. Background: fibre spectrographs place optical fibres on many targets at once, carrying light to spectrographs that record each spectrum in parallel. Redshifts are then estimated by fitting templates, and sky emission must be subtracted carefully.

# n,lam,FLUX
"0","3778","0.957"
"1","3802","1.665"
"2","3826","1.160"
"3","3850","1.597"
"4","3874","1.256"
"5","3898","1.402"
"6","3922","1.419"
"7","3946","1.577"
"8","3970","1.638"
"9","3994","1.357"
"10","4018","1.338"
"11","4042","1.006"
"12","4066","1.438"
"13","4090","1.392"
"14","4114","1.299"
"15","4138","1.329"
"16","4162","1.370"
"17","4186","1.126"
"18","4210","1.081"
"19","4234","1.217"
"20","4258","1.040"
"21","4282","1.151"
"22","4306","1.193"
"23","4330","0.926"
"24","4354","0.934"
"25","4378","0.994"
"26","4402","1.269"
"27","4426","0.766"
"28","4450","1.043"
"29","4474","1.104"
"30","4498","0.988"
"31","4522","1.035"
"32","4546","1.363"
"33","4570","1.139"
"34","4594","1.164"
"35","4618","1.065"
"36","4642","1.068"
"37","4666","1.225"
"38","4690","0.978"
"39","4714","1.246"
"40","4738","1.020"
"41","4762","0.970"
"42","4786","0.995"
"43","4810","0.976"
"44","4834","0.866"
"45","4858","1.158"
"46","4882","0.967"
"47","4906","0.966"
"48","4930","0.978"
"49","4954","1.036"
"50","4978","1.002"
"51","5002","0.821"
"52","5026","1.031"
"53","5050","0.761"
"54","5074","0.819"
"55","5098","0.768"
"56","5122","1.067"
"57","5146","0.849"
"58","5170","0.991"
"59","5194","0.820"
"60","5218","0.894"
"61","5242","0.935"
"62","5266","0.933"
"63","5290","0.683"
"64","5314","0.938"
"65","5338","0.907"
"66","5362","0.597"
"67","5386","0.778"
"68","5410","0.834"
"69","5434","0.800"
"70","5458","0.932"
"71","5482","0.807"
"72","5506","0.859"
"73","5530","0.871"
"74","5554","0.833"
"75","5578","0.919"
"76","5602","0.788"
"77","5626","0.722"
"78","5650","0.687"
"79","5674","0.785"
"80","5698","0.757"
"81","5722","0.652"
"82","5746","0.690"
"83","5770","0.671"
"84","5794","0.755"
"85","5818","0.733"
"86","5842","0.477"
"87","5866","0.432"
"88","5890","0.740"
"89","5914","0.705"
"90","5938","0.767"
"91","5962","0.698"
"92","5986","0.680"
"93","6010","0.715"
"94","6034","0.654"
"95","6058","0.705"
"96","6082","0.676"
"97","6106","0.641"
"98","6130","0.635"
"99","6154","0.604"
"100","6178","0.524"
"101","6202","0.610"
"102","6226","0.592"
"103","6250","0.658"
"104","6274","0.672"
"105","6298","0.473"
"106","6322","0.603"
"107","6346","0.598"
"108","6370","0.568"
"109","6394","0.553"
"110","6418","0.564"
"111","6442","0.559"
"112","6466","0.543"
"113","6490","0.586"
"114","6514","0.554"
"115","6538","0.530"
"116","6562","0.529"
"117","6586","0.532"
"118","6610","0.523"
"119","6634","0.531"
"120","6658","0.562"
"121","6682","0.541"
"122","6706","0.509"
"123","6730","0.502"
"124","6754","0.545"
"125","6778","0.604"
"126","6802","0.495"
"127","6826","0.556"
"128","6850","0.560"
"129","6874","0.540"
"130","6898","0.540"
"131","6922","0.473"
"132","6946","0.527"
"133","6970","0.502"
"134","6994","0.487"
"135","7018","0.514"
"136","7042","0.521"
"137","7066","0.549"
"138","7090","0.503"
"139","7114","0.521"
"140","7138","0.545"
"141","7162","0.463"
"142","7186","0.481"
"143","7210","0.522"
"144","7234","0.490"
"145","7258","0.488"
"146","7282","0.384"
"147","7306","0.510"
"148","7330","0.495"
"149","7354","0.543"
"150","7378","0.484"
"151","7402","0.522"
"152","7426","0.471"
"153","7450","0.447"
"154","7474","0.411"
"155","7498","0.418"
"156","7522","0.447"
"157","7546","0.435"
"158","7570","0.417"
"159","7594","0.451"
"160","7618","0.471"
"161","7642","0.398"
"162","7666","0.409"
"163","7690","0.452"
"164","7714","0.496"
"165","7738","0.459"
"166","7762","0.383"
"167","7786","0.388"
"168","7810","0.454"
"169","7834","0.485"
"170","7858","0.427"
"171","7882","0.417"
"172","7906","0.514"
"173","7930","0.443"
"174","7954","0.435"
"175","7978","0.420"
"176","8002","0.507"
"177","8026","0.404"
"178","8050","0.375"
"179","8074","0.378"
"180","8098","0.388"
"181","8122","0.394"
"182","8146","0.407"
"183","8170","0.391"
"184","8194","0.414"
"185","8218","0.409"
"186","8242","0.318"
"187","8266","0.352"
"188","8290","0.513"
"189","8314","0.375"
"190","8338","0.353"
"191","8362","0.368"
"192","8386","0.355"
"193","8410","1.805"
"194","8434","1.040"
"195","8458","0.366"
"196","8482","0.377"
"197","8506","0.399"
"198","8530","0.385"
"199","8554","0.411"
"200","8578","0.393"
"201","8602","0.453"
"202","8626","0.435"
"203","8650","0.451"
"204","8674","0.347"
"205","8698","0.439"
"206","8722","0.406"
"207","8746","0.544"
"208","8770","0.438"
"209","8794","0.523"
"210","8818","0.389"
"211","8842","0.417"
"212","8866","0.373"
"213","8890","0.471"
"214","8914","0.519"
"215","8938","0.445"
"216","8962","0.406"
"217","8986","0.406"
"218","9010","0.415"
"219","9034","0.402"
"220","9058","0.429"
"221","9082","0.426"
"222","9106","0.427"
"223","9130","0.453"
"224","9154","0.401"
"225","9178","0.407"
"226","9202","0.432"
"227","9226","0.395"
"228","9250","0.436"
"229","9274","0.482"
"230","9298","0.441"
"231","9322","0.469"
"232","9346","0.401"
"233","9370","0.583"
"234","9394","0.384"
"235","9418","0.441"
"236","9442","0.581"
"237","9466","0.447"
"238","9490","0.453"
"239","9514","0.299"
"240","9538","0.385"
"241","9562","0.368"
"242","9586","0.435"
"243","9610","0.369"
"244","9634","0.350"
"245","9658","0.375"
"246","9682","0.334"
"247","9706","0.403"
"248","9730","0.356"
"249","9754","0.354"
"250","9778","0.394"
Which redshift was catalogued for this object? 1.26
